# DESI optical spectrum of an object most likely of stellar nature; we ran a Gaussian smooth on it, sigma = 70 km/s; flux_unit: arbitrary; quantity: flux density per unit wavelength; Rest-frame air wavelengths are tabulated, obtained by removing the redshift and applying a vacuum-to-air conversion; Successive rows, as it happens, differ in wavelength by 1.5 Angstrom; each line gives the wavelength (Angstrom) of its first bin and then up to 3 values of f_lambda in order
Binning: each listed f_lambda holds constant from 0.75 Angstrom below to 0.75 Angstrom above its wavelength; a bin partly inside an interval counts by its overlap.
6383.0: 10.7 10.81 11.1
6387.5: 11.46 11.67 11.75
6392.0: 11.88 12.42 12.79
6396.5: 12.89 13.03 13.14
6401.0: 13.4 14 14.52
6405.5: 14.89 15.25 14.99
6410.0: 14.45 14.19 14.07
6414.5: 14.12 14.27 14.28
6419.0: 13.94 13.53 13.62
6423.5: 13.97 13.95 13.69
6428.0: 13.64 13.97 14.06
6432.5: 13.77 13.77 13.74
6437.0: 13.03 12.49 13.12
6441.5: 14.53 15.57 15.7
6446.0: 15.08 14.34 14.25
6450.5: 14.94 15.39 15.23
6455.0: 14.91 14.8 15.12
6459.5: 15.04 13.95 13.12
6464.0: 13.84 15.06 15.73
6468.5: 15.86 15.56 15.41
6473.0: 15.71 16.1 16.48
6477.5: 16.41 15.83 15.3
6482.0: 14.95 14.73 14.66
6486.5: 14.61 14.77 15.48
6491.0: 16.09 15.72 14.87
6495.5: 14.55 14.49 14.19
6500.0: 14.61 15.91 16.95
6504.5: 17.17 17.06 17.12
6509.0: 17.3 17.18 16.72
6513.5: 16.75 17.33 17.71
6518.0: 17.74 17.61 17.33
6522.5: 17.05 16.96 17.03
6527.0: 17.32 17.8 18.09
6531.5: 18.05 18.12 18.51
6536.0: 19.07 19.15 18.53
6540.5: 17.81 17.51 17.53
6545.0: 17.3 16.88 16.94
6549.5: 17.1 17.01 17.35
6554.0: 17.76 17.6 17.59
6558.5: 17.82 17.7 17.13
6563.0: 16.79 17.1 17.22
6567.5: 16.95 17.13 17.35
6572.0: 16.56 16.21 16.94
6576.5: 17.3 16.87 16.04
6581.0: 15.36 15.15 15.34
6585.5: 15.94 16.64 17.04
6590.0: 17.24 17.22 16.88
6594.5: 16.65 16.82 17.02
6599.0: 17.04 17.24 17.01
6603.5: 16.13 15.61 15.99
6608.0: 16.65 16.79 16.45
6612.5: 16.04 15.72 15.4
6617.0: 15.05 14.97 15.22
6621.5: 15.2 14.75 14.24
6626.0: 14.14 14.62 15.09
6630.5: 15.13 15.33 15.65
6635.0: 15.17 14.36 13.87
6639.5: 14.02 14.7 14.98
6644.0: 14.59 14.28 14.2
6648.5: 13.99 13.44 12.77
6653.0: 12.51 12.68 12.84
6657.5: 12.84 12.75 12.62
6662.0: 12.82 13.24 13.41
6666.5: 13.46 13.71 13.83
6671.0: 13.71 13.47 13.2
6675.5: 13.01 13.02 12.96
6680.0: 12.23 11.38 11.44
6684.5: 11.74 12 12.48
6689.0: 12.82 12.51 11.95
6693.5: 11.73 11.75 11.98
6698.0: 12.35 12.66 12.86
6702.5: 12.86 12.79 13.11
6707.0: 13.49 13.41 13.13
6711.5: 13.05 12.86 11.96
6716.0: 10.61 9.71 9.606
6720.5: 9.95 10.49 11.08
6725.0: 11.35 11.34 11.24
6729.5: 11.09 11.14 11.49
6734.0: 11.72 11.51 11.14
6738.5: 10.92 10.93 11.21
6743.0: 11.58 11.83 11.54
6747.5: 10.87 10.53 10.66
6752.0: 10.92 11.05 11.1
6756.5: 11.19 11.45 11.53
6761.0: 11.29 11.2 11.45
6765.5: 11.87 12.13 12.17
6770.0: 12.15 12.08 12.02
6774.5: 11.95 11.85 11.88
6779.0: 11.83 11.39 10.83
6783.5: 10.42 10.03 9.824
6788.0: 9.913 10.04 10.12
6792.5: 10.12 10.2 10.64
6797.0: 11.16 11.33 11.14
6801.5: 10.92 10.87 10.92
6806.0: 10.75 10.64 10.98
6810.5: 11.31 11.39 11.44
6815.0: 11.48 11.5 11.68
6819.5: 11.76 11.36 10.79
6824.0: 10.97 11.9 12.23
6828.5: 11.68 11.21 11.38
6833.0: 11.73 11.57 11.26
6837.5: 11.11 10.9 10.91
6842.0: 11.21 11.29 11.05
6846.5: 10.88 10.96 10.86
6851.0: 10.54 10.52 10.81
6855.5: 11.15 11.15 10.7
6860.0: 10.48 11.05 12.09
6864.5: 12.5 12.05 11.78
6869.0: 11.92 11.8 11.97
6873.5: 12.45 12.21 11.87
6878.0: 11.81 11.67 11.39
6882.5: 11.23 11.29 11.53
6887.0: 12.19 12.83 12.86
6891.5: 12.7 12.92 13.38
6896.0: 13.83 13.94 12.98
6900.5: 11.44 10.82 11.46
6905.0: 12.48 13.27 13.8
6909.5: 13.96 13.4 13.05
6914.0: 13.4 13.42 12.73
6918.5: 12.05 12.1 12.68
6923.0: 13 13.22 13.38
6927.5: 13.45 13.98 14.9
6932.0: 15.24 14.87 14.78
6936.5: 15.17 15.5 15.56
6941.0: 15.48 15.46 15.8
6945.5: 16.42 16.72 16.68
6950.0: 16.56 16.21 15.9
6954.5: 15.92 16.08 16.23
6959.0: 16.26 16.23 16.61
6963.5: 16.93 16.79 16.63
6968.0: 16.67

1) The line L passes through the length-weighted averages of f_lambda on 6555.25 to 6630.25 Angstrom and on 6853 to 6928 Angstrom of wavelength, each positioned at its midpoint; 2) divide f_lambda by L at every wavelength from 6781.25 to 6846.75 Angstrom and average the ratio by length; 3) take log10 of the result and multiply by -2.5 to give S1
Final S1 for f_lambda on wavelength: 0.206 mag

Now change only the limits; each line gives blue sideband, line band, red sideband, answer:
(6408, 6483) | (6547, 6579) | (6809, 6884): -0.25 mag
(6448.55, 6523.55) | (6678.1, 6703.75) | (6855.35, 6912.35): 0.14 mag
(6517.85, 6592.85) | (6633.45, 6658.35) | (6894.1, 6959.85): 0.19 mag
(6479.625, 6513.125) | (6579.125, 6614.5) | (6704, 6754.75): -0.19 mag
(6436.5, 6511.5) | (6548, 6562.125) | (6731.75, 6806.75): -0.23 mag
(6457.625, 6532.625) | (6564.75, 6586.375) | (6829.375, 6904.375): -0.10 mag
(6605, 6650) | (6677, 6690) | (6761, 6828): 0.13 mag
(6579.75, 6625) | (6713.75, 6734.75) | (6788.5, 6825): 0.19 mag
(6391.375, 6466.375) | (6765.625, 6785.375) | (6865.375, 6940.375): 0.14 mag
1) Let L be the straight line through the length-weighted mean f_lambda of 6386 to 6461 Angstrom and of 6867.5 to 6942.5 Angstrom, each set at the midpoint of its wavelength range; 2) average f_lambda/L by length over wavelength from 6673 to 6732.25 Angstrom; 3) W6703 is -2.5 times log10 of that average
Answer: 0.118 mag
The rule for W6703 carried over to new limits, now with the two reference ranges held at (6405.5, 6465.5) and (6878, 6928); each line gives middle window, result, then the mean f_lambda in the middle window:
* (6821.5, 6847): 0.14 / 11.3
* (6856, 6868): 0.12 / 11.5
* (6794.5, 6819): 0.17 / 11.1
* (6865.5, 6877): 0.07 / 12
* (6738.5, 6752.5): 0.19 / 11.1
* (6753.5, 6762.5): 0.17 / 11.3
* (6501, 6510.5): -0.21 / 17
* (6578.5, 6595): -0.19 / 16.3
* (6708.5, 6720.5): 0.15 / 11.6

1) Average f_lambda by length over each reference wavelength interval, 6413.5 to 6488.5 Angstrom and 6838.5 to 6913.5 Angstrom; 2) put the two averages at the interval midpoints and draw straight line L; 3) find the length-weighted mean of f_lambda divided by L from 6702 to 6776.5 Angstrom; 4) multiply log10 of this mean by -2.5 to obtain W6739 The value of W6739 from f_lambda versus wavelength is 0.11 mag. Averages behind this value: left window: 14.6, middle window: 11.5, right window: 11.9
